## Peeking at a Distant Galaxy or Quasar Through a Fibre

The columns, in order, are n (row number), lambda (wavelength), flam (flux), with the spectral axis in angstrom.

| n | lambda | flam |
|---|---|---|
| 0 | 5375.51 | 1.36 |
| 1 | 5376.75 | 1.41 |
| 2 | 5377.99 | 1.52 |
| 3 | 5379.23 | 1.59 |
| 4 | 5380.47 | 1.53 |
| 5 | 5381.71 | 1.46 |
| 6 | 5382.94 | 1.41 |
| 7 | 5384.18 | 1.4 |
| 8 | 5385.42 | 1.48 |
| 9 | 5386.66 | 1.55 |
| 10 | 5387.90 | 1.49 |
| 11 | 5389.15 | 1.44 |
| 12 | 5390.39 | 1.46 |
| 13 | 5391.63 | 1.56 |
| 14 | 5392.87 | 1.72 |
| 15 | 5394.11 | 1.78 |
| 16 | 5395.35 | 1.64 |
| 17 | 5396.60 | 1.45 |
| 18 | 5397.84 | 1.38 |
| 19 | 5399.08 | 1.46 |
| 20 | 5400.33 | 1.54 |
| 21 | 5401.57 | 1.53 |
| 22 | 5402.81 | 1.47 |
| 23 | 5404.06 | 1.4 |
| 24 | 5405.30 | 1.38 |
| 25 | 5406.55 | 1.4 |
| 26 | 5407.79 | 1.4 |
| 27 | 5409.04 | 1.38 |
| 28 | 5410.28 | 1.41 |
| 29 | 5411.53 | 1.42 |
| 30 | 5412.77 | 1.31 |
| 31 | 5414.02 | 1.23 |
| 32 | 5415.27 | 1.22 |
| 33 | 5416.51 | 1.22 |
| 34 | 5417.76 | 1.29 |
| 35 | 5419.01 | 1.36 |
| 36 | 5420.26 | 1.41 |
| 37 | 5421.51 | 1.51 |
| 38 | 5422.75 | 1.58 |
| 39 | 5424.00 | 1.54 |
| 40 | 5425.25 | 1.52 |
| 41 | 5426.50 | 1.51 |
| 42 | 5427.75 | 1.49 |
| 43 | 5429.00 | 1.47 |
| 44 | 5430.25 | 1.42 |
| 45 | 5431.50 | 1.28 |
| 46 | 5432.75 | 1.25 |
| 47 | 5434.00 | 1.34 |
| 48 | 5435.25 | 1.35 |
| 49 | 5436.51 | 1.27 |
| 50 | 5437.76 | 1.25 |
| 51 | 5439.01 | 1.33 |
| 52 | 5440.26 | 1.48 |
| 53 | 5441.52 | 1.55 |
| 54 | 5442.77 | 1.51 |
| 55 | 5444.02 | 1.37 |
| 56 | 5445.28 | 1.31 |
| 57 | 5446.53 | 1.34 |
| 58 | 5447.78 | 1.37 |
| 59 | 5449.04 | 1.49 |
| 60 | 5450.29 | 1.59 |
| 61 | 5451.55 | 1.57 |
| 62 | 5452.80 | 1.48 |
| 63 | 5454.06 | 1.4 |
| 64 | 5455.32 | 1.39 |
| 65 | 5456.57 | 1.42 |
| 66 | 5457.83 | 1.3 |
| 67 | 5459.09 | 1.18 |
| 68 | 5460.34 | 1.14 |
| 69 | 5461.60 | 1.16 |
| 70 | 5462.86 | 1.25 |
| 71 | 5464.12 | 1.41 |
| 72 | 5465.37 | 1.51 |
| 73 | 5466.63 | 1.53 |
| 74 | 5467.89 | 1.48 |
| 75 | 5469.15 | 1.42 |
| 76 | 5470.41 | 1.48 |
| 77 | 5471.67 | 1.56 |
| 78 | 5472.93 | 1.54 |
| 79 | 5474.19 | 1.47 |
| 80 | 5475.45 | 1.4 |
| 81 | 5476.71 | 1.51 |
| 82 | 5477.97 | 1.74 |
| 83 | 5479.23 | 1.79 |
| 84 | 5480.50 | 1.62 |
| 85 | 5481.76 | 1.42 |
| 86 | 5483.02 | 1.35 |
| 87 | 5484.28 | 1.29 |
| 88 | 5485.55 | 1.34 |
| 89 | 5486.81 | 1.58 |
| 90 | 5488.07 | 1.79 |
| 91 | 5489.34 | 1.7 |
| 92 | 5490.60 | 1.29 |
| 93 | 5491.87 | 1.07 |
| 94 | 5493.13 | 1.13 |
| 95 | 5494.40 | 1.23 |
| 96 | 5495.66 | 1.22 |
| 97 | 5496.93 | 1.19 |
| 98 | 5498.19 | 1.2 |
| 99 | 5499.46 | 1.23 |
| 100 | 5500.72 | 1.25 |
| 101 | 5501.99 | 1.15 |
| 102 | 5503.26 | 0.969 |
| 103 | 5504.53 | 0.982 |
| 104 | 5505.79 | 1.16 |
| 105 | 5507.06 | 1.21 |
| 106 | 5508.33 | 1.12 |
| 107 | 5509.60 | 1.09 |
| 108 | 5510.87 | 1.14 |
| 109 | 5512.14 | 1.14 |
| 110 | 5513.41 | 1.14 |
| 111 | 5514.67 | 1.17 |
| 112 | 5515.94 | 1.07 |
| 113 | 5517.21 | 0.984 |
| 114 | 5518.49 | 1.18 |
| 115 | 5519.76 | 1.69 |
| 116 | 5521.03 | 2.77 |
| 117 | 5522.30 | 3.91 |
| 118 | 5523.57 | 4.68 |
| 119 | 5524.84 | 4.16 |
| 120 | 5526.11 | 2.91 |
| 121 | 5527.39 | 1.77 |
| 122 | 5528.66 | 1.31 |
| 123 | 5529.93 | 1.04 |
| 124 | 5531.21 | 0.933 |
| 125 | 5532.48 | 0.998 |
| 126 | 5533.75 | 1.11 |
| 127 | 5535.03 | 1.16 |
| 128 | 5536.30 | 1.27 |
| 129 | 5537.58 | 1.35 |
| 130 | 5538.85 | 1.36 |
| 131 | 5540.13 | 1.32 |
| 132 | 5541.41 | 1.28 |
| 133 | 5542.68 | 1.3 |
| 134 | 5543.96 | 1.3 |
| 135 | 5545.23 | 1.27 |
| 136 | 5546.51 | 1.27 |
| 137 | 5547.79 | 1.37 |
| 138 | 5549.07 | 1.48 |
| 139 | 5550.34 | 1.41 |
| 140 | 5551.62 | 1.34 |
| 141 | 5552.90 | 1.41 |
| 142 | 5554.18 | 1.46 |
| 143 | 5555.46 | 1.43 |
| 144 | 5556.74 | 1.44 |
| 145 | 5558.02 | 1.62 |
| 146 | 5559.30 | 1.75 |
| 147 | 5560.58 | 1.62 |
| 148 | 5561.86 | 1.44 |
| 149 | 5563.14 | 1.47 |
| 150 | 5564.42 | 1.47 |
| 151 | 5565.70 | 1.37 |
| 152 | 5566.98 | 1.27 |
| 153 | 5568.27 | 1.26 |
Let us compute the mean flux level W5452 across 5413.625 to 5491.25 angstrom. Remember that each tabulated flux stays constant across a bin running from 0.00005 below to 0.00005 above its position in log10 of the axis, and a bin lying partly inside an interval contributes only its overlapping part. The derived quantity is 1.43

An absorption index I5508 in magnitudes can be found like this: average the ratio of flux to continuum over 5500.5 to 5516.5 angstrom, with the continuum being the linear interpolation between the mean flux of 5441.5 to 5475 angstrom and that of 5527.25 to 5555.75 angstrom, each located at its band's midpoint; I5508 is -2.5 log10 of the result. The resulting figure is 0.20 mag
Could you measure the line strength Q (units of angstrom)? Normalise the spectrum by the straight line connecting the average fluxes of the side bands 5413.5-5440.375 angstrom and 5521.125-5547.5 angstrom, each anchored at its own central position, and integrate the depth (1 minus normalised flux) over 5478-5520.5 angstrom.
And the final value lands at 9.6 angstrom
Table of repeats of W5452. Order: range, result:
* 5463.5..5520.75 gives 1.34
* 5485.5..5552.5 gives 1.48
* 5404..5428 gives 1.4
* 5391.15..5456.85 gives 1.43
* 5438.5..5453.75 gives 1.45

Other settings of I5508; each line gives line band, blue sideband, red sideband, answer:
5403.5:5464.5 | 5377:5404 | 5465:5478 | 0.095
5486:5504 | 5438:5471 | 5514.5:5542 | 0.250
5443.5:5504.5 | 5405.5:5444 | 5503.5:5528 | 0.176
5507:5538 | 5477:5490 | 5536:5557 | -0.189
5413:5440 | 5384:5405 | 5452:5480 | 0.081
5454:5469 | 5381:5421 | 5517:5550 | 0.171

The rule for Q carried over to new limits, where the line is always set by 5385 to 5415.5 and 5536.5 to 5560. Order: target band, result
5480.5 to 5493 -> 0.0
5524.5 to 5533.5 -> -2.3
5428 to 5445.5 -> 0.9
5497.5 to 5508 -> 2.0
